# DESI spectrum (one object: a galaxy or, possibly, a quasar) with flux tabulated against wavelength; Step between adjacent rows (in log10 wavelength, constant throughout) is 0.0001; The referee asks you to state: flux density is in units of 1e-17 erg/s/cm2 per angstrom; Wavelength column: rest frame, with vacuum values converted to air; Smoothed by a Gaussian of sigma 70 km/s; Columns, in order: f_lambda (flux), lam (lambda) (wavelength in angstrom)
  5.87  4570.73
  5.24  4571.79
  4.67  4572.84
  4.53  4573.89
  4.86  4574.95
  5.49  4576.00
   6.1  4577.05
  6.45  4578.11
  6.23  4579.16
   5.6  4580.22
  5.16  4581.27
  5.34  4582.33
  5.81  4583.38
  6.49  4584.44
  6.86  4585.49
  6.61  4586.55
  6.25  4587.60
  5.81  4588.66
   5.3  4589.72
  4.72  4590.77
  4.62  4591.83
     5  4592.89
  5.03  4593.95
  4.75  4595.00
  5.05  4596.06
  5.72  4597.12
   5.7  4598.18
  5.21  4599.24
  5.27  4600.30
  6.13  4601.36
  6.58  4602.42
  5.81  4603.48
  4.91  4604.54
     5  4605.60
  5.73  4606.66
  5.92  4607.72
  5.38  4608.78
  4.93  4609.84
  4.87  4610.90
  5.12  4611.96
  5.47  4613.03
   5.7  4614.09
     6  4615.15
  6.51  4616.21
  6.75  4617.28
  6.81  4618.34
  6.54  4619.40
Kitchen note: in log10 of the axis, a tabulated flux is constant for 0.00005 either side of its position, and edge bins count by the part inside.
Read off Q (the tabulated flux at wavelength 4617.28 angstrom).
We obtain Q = 6.75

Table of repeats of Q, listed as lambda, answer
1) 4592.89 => 5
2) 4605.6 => 5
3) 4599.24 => 5.21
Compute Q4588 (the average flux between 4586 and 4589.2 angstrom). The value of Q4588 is 6.22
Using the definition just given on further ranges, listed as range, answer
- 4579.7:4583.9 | 5.48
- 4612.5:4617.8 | 6.09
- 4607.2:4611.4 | 5.28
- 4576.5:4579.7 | 6.25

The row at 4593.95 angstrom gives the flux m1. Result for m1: 5.03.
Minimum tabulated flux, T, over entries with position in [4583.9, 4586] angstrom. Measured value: 6.49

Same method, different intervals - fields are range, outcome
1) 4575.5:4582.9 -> 5.16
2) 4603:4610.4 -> 4.91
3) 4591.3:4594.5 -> 4.62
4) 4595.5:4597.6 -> 5.05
